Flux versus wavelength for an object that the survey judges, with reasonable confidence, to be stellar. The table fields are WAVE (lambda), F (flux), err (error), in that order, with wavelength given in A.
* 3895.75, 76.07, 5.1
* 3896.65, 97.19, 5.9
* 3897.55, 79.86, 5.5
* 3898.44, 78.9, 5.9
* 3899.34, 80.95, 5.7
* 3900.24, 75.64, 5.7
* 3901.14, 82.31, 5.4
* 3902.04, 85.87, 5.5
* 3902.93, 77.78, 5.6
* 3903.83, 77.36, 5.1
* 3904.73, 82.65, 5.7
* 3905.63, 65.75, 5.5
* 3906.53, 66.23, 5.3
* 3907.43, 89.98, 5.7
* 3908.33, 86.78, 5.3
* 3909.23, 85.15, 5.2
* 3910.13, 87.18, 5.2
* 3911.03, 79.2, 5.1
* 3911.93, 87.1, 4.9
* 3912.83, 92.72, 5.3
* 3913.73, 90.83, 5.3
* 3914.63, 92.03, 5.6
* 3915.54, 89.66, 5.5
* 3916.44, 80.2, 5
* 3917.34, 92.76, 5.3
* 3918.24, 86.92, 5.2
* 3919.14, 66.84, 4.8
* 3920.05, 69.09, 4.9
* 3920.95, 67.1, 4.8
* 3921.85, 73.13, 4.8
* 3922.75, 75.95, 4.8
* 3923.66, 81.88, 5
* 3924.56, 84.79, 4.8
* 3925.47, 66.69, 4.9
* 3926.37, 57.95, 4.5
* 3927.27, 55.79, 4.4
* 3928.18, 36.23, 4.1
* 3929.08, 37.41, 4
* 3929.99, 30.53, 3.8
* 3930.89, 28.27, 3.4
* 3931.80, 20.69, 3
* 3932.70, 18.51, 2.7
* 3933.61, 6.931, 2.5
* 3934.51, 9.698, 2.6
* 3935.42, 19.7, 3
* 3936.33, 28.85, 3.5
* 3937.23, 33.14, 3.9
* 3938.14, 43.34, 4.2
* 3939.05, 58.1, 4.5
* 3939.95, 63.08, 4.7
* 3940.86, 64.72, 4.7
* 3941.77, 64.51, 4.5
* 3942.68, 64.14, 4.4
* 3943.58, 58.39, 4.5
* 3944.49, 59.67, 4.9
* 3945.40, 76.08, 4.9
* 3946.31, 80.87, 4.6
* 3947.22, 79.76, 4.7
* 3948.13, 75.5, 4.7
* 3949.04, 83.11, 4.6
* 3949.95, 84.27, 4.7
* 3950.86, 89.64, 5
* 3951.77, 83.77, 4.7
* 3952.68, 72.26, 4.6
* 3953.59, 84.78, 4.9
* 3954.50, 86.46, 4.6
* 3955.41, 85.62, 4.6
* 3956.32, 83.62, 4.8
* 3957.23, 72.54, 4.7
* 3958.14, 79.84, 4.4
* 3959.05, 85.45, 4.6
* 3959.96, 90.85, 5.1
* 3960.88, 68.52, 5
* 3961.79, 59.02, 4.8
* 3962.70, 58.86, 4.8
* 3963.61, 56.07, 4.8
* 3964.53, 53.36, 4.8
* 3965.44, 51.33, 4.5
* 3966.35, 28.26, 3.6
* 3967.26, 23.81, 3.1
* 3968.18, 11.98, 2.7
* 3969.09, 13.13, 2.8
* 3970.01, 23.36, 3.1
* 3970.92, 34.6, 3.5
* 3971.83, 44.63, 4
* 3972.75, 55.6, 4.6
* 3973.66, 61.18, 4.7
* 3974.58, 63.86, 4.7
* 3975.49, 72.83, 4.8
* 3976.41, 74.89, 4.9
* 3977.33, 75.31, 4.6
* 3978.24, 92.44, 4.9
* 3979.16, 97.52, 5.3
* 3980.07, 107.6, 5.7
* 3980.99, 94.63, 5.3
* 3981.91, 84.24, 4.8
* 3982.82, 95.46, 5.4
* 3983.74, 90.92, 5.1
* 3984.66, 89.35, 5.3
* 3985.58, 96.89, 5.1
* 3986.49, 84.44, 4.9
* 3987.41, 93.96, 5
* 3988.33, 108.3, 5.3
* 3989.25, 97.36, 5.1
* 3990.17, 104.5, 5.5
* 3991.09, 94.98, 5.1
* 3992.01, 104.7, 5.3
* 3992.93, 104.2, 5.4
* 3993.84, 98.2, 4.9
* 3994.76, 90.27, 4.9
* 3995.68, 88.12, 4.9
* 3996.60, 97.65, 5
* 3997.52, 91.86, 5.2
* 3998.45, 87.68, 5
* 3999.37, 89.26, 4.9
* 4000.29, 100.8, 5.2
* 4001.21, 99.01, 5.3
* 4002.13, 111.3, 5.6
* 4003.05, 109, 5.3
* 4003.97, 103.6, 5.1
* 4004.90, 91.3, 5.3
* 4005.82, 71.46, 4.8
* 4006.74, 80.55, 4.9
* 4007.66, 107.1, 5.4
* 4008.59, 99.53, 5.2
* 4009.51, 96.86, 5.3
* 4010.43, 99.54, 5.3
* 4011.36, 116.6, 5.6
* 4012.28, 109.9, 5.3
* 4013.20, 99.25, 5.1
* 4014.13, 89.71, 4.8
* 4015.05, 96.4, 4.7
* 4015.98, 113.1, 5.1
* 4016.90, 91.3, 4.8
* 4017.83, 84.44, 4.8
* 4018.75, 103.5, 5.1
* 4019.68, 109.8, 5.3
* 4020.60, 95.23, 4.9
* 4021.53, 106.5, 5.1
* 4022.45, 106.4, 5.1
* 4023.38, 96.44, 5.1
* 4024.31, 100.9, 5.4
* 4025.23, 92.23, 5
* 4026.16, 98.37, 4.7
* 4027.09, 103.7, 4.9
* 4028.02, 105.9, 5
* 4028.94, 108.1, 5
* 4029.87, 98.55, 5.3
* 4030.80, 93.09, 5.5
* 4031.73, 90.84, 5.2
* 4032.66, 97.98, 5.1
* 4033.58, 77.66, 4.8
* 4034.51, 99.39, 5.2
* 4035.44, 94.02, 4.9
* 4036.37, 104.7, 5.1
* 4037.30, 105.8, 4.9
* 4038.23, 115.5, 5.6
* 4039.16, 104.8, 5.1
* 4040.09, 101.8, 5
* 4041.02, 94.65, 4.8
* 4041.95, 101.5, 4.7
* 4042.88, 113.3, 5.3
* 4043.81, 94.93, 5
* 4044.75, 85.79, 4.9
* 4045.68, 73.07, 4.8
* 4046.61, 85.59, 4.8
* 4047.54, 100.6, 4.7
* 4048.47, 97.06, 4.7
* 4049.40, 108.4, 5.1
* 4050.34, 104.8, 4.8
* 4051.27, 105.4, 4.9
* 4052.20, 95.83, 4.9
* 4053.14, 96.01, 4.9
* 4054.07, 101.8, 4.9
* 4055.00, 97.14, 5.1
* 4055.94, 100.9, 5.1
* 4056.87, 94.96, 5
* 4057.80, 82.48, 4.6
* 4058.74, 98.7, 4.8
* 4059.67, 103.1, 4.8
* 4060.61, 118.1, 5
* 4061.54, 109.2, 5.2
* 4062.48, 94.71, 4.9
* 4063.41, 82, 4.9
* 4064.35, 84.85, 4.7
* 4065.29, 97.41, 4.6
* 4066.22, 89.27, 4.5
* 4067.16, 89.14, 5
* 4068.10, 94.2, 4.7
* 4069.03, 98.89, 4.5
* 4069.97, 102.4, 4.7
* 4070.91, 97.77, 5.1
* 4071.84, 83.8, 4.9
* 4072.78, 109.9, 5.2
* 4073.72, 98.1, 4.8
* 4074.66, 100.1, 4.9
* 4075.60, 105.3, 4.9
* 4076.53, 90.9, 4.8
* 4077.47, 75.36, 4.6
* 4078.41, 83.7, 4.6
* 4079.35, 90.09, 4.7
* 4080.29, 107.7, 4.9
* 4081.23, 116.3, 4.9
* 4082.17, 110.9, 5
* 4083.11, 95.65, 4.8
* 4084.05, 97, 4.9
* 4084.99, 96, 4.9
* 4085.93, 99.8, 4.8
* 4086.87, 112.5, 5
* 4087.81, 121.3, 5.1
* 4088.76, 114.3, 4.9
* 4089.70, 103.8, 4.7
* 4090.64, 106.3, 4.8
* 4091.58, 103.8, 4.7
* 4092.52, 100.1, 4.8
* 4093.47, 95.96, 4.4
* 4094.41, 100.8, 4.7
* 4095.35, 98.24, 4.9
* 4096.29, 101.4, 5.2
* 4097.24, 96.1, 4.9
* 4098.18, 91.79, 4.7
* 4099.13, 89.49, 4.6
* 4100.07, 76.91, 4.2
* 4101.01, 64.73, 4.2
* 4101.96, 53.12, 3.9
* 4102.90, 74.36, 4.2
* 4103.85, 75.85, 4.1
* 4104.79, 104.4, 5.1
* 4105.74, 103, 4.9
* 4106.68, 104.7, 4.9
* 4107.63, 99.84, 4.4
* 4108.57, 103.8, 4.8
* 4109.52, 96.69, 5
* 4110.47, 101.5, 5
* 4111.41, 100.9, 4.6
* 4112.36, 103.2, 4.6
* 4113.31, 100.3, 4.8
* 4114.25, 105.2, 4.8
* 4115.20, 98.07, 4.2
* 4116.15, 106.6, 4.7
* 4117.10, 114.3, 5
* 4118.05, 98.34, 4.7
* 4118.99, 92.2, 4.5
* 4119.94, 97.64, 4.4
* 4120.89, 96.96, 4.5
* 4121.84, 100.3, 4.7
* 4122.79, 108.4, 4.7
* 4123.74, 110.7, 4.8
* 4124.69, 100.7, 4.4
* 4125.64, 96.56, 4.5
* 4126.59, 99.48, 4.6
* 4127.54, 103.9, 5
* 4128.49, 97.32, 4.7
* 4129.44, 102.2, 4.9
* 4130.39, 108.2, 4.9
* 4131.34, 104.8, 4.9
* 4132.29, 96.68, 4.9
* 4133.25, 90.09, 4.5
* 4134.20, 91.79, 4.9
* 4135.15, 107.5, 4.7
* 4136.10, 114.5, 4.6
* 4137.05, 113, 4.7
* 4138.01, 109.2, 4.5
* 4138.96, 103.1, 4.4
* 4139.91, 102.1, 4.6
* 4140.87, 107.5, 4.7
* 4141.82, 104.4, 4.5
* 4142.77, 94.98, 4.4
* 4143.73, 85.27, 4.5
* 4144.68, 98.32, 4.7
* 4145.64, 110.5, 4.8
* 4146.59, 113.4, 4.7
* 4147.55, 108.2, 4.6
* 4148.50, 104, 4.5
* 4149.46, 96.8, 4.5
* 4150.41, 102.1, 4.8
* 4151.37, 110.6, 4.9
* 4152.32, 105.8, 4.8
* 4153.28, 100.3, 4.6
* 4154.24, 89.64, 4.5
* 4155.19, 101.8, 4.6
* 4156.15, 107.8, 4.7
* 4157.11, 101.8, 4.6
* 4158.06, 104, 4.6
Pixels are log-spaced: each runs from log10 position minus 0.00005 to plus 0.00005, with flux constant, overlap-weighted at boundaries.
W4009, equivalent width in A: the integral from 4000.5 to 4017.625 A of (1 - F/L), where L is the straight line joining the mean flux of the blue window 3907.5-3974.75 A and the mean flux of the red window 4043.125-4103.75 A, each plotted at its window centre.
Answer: -4.2 A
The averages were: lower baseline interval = 62.2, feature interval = 99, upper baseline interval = 96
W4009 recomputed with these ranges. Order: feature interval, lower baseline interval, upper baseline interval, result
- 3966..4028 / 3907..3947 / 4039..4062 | -2.9 A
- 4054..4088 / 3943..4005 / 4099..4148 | -2.3 A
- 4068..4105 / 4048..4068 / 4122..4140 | 1.4 A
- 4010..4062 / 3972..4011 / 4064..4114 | -3.2 A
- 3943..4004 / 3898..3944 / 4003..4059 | 2.1 A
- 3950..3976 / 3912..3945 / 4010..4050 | 3.7 A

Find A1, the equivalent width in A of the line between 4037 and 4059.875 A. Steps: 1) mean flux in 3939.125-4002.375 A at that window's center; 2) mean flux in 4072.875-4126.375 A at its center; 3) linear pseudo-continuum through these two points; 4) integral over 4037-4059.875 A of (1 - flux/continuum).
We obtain -2.28 A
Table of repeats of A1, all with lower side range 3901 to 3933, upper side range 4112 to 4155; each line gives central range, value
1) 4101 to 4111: 0.8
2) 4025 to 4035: -1.1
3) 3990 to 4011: -3.4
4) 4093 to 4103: 1.1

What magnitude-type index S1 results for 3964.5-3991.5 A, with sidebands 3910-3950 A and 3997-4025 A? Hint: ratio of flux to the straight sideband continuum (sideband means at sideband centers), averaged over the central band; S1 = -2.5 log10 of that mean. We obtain 0.19 mag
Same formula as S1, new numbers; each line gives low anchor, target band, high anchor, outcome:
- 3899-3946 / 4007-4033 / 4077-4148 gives -0.212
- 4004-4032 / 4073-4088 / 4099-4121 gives -0.046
